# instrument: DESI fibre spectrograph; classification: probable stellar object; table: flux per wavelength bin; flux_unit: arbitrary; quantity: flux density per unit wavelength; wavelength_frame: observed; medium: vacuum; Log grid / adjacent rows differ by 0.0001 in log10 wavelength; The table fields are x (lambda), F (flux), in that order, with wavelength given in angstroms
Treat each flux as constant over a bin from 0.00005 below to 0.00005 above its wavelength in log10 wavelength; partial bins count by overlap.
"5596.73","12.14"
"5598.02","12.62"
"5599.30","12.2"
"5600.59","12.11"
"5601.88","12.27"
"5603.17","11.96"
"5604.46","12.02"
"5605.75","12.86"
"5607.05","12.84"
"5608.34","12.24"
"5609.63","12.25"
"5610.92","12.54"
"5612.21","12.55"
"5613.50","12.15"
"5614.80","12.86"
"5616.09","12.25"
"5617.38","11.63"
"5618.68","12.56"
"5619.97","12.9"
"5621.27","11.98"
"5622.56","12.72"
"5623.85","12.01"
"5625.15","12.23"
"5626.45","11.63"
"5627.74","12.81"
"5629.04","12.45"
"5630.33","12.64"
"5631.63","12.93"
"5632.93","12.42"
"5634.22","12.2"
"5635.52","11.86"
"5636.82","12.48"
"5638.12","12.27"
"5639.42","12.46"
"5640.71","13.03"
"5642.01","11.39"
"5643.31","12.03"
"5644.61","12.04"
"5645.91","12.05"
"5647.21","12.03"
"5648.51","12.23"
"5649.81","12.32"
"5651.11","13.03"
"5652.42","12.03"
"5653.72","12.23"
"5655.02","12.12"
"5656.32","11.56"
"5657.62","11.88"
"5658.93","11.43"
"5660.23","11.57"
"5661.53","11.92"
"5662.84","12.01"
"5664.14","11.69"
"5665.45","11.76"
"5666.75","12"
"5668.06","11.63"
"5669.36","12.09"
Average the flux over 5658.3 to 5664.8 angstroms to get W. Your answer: 11.7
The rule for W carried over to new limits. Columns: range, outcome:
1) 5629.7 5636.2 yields 12.4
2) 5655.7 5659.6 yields 11.6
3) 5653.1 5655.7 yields 12.2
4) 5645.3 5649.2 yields 12.1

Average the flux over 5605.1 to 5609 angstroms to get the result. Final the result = 12.6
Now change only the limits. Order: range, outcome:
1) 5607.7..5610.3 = 12.3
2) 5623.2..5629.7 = 12.2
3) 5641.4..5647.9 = 11.9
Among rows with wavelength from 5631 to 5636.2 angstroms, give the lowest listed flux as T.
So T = 11.86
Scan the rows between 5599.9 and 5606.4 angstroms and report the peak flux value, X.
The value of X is 12.86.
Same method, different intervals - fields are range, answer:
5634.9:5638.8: 12.48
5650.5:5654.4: 13.03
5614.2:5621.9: 12.9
